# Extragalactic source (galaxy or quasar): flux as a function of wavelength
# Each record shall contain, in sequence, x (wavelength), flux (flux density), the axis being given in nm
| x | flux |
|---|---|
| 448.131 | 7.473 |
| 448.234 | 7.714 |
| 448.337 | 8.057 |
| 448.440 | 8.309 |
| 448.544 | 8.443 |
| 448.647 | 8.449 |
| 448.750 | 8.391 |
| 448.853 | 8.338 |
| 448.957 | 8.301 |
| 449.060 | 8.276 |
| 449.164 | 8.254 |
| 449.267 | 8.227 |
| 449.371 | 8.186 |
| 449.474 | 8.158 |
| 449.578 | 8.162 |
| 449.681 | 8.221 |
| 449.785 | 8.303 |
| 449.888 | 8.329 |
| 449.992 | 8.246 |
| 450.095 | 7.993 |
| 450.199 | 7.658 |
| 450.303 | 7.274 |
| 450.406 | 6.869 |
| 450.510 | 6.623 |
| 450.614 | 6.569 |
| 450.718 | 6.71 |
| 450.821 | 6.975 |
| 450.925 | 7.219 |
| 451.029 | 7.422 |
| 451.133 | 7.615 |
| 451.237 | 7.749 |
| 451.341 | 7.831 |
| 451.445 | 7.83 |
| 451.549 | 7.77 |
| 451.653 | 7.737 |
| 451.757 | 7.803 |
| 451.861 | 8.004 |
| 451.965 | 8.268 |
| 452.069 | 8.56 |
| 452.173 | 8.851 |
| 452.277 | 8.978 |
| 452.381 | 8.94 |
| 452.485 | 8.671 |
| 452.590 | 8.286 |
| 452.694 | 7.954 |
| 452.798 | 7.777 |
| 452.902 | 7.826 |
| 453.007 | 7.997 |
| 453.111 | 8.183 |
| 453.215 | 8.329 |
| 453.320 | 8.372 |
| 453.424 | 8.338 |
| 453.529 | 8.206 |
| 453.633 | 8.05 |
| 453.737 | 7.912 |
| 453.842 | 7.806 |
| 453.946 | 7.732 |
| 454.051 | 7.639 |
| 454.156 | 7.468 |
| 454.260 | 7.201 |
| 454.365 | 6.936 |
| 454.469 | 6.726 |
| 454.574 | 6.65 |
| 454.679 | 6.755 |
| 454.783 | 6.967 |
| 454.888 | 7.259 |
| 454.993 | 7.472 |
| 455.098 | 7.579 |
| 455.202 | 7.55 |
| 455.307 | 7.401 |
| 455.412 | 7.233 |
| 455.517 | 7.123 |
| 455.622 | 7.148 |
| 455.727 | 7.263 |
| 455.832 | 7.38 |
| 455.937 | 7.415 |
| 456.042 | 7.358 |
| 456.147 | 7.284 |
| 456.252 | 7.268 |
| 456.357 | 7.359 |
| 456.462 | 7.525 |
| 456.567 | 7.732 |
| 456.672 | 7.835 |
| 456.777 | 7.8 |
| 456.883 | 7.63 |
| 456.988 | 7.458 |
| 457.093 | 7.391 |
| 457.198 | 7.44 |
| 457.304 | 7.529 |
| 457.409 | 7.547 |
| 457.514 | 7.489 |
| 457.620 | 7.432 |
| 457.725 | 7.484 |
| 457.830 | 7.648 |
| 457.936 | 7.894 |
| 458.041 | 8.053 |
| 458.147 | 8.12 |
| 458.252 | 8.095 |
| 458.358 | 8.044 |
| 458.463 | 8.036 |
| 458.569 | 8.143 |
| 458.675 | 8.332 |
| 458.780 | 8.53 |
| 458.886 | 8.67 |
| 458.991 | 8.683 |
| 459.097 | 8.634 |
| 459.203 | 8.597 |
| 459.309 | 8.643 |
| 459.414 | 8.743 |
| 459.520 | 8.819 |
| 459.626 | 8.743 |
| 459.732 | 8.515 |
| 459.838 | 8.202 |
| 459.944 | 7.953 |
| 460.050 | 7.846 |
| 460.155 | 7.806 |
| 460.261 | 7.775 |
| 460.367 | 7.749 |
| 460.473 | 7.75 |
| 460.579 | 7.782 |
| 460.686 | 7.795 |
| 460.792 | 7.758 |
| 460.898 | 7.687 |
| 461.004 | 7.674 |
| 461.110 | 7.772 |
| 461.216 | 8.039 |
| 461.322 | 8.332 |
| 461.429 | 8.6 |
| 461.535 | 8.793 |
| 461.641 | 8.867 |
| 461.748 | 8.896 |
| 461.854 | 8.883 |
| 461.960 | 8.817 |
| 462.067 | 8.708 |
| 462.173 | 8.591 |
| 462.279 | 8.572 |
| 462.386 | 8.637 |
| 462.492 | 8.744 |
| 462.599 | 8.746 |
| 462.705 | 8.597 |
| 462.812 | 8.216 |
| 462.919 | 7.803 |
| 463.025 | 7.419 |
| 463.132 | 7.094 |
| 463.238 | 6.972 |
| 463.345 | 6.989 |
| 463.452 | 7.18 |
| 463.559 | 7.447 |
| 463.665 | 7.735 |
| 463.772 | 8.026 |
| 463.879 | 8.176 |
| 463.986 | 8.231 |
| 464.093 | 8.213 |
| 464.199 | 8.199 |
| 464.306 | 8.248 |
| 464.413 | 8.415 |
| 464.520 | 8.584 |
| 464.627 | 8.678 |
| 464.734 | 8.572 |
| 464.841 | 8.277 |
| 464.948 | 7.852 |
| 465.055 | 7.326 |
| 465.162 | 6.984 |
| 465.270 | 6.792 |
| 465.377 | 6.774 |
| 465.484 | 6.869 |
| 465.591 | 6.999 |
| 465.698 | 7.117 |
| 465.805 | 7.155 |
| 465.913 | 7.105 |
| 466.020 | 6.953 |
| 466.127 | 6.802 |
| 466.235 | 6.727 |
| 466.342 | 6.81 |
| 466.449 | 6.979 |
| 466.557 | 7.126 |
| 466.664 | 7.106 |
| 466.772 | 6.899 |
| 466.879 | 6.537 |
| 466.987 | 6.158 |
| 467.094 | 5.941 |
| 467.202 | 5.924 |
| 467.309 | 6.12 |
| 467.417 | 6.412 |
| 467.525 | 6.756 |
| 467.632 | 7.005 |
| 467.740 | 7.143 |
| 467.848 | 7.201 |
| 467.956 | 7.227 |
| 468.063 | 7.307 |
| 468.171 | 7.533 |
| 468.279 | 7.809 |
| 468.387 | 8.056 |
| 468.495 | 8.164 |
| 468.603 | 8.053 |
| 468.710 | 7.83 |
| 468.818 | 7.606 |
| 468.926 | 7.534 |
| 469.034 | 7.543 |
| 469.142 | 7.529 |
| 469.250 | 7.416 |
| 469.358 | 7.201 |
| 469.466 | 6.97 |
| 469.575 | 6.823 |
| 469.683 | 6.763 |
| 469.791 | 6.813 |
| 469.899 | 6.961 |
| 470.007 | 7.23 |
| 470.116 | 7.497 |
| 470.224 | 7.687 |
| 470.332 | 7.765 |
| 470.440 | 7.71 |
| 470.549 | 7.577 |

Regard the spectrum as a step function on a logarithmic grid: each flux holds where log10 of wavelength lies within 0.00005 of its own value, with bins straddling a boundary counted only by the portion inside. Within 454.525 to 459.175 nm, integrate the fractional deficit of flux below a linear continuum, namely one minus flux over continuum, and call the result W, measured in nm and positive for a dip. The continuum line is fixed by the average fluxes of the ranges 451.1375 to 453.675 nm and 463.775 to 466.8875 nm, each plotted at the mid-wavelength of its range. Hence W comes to 0.17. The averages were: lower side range 8.17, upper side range 7.49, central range 7.63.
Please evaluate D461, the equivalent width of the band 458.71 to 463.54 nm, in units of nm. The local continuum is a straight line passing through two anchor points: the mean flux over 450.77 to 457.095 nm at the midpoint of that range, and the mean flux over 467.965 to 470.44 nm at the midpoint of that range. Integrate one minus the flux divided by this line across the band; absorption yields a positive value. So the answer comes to -0.40 nm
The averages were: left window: 7.69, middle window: 8.21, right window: 7.46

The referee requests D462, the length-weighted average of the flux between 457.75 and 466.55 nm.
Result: 7.97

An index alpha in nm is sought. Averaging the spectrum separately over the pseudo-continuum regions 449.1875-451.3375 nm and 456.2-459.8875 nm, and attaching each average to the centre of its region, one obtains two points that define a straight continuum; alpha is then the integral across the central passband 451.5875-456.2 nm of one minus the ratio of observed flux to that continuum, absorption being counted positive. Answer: 0.04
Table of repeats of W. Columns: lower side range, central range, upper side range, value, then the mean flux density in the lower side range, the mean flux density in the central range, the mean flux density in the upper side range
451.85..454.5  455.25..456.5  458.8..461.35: 0.121 nm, 8.05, 7.31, 8.17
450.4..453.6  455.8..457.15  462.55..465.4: 0.065 nm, 7.89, 7.5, 7.84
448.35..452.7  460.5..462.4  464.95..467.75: -0.310 nm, 7.97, 8.33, 6.8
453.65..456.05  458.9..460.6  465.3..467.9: -0.286 nm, 7.31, 8.29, 6.78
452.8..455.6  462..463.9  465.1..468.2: -0.249 nm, 7.56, 7.98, 6.84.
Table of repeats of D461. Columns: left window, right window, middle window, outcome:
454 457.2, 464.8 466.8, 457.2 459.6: -0.290 nm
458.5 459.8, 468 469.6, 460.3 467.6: 0.392 nm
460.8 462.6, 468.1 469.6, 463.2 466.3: 0.202 nm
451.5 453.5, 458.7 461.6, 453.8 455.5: 0.200 nm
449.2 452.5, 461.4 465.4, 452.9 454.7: 0.053 nm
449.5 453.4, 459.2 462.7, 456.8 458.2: 0.093 nm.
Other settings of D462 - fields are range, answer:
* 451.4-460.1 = 7.85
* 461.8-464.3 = 8.09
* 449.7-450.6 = 7.63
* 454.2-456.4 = 7.21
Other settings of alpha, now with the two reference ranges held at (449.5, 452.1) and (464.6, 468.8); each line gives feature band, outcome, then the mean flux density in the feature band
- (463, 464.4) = -0.090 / 7.71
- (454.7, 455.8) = 0.035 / 7.29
